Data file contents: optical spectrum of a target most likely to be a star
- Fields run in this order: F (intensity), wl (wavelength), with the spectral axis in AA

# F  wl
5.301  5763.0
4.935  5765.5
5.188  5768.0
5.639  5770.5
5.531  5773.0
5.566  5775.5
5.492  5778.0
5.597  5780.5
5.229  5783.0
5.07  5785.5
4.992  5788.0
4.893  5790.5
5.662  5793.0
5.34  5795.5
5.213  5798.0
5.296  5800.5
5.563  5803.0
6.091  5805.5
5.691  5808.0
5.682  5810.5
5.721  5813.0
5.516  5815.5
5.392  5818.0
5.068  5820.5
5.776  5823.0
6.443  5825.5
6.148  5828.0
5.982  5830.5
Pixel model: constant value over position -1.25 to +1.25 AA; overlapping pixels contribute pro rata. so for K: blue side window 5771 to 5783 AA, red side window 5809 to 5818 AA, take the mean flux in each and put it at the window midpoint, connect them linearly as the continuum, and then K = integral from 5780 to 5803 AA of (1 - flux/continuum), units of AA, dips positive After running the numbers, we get 1.22 AA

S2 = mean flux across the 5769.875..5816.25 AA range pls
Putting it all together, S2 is 5.46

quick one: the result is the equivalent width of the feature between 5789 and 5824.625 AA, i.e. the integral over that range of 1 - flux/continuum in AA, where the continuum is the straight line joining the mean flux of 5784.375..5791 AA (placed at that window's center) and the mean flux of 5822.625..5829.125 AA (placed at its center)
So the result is 0.45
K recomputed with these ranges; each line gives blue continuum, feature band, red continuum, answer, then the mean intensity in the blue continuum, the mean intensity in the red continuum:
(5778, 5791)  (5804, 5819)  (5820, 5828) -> 0.0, 5.2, 5.89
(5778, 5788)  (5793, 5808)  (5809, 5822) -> -0.4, 5.28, 5.49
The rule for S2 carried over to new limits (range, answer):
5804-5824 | 5.61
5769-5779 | 5.55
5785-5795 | 5.17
